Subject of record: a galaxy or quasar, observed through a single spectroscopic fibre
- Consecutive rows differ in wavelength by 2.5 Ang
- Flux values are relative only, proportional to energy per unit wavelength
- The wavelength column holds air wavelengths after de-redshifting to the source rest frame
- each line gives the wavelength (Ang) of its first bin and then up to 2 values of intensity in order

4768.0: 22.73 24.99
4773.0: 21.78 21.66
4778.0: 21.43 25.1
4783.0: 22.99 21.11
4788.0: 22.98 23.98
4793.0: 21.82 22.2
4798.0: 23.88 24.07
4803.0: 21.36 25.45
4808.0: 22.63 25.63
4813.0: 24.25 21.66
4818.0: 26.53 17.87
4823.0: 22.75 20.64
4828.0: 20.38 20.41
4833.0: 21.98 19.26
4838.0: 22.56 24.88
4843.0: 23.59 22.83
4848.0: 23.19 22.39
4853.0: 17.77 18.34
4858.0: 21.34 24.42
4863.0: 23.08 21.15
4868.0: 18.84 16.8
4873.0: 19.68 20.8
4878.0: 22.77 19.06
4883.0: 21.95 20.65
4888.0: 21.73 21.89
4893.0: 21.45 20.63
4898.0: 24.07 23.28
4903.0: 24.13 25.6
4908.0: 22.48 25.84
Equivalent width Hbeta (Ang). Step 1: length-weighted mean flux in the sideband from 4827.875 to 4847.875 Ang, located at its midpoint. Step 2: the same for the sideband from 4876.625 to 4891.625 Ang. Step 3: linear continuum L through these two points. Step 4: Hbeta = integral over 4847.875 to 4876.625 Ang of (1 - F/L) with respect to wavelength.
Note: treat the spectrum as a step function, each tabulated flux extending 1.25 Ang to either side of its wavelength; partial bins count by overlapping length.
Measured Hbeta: 1.5 Ang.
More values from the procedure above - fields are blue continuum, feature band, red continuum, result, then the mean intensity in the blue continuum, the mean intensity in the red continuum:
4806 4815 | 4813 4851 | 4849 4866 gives 1.0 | 24.1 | 21.2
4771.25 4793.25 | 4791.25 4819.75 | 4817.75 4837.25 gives -2.3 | 22.6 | 21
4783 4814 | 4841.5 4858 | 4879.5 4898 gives 0.6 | 23.3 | 21.3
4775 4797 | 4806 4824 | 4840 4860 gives -0.7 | 22.6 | 21.8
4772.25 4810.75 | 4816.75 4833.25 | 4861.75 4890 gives 0.4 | 23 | 20.6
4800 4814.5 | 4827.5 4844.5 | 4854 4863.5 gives 0.5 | 23.9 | 21.6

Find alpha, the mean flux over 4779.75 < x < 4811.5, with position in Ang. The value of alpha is 23.3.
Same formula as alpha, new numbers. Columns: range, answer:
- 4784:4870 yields 22.2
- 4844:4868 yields 21.5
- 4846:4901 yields 21.1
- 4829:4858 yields 21.5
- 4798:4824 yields 23.3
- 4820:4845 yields 21.6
